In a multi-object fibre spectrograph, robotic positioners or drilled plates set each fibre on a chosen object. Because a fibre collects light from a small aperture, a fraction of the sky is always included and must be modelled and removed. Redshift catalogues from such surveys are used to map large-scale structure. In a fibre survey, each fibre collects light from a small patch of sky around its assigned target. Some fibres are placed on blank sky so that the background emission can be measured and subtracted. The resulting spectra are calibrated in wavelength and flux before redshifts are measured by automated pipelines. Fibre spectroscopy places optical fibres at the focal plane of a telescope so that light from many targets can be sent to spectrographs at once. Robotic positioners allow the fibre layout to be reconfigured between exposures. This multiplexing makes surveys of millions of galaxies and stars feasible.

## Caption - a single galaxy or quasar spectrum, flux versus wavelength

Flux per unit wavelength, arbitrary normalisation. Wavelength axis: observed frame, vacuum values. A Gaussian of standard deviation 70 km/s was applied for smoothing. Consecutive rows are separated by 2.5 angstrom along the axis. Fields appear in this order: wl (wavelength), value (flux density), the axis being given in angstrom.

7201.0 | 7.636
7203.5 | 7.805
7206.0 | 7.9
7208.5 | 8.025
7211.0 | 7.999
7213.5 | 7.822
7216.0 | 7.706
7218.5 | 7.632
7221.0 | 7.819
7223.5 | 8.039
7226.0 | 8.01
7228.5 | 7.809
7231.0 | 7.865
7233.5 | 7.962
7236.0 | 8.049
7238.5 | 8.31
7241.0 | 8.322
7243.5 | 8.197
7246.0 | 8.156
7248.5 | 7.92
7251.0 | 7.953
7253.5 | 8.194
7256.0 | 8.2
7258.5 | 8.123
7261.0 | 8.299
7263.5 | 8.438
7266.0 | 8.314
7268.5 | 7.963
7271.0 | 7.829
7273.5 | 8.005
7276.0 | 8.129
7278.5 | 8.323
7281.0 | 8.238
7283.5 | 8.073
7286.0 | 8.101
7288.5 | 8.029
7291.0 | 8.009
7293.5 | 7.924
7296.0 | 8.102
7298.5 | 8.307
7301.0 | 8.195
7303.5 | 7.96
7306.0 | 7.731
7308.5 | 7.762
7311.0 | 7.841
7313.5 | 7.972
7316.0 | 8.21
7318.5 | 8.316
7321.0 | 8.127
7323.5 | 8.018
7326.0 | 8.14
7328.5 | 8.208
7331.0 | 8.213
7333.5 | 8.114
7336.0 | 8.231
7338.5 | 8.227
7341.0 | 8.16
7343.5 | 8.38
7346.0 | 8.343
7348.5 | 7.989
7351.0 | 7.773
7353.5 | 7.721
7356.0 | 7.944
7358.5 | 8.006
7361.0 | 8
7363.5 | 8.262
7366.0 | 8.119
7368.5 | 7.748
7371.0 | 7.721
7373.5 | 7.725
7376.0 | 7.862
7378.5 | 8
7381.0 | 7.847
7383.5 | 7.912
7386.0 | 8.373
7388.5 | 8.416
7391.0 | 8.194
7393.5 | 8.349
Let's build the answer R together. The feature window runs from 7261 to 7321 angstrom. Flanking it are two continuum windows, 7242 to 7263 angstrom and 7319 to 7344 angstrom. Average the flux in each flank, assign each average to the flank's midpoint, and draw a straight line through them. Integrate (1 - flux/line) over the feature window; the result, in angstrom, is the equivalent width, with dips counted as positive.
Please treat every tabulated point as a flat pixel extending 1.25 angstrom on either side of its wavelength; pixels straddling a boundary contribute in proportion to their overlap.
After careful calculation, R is 0.6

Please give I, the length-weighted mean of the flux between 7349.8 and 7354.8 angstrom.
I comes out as 7.75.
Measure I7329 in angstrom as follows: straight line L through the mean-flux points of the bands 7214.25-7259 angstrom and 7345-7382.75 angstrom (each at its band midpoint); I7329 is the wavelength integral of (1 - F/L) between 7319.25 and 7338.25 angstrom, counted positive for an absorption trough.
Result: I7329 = -0.5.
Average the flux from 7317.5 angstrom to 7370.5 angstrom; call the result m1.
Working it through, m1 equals 8.09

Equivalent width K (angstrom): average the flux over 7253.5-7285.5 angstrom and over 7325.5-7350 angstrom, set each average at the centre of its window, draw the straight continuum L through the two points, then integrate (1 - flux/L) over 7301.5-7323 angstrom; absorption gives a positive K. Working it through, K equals 0.5 angstrom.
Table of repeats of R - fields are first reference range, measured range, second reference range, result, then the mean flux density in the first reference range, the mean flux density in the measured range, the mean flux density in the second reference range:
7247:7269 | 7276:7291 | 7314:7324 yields 0.0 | 8.16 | 8.14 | 8.16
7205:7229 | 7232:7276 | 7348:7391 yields -1.3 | 7.88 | 8.13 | 7.97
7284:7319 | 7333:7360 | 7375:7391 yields -0.1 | 8.03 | 8.08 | 8.08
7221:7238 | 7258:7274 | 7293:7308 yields -0.3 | 7.96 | 8.15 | 8.03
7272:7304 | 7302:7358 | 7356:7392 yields 0.0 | 8.11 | 8.06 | 8.01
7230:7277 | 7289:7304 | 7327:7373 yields 0.0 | 8.12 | 8.09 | 8.06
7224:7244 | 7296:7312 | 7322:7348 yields 0.3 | 8.06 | 7.98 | 8.2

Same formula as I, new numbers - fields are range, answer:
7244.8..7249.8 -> 8.04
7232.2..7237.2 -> 8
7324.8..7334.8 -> 8.17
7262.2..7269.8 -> 8.24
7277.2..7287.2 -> 8.18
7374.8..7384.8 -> 7.91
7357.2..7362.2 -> 8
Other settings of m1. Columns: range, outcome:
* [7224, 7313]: 8.07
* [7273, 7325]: 8.07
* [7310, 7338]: 8.13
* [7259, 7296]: 8.12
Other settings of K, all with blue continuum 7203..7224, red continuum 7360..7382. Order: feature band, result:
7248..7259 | -0.3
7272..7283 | -0.4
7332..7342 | -0.4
